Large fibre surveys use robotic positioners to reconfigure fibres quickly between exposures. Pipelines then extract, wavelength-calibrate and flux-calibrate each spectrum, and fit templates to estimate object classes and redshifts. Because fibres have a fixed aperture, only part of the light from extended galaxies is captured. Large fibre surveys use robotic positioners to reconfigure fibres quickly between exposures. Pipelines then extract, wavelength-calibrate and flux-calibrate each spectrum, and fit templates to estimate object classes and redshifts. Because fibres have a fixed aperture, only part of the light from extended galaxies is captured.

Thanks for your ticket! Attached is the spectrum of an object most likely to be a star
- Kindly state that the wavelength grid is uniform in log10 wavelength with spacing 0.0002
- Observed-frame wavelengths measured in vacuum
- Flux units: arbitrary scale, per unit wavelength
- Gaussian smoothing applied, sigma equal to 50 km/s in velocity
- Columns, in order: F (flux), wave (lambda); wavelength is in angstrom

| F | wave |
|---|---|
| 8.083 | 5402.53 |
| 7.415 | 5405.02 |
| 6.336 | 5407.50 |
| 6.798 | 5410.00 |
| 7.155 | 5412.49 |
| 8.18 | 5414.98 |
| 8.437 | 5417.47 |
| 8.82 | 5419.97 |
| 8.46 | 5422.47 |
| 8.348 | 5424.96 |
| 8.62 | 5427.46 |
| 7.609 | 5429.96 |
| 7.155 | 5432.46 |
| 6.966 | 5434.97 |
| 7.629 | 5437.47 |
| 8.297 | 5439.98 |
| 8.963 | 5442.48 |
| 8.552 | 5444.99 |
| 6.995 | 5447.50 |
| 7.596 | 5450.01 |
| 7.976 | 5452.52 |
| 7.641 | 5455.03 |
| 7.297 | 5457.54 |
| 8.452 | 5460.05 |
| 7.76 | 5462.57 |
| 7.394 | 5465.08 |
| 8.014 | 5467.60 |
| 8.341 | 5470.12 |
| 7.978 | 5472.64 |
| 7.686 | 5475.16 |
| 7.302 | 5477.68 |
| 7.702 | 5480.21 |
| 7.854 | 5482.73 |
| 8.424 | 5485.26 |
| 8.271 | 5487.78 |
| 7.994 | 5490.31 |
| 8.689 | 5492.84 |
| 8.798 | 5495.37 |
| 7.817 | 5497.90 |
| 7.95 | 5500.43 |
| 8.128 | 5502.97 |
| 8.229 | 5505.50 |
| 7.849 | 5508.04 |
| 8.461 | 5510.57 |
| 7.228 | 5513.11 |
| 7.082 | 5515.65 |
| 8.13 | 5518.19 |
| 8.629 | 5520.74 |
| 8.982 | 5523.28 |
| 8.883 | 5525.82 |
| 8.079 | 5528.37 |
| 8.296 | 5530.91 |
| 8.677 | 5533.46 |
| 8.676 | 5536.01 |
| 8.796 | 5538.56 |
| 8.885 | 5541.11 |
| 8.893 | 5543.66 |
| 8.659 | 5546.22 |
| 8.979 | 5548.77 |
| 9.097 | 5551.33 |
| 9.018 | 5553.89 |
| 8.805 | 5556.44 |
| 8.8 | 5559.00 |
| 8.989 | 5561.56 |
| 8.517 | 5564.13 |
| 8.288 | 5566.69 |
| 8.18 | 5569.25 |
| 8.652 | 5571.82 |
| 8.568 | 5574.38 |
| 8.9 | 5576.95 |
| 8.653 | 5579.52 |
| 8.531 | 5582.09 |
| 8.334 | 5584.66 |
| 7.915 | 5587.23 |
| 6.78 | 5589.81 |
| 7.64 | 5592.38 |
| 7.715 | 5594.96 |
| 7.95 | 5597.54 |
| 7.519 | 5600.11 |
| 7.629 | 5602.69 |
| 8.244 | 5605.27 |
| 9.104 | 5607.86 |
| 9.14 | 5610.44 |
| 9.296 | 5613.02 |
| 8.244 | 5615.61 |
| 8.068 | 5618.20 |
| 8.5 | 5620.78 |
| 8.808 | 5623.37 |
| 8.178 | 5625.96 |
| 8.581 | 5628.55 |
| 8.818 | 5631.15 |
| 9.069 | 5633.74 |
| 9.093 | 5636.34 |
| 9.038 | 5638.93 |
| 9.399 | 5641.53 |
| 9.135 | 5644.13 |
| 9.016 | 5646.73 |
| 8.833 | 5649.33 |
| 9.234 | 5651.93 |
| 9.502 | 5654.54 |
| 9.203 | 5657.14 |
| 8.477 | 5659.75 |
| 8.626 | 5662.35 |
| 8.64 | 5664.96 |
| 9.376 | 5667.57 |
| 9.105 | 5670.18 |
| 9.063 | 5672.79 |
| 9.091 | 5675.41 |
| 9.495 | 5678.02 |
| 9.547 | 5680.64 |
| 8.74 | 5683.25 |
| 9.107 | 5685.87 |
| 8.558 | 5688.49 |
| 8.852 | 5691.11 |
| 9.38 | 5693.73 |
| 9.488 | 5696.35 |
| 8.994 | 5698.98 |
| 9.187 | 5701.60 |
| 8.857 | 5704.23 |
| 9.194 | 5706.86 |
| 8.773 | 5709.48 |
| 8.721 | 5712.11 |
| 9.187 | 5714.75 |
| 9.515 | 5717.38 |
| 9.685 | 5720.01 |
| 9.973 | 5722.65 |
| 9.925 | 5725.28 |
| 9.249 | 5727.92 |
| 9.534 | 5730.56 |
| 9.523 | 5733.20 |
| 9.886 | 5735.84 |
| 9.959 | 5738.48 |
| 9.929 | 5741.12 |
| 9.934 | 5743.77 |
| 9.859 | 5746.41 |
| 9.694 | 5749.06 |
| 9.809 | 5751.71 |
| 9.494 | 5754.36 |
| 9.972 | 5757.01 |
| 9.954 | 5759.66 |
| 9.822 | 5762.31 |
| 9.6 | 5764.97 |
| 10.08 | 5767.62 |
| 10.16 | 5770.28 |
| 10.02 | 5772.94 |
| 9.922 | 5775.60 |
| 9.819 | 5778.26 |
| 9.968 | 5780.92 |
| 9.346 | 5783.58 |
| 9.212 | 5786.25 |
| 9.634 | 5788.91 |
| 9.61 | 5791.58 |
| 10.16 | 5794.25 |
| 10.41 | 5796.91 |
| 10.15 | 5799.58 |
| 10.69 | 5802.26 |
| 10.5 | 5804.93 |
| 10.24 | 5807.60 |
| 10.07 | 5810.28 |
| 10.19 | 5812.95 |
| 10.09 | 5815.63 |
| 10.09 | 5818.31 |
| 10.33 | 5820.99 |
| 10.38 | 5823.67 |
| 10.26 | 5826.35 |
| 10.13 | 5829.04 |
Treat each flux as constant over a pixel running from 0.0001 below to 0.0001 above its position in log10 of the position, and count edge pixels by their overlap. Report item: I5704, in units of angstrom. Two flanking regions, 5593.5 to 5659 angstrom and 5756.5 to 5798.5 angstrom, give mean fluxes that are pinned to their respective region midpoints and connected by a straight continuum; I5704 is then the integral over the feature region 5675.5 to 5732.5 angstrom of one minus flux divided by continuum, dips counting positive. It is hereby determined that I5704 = 0.3 angstrom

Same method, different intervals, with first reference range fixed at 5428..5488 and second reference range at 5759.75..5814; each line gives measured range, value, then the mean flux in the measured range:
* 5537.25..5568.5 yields -1.3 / 8.8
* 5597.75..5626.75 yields 1.4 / 8.42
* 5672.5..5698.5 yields 0.5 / 9.13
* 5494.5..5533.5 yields 0.1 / 8.18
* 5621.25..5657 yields 0.2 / 8.97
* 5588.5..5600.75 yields 1.7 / 7.52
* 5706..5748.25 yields 0.1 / 9.56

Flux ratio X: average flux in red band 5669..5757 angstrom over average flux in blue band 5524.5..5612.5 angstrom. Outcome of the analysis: 1.1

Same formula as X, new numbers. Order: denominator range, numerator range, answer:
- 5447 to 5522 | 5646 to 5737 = 1.16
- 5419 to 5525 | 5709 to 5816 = 1.23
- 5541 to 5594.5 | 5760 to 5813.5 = 1.17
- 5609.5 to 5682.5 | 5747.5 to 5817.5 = 1.11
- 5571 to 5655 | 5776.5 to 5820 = 1.17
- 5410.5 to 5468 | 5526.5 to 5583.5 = 1.10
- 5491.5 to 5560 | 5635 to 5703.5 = 1.07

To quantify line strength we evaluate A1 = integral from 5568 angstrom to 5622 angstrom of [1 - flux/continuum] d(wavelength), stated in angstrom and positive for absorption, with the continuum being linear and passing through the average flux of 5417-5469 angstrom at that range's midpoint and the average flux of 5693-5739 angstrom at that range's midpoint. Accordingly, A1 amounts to 2.96 angstrom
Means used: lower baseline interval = 7.94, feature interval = 8.26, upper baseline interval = 9.38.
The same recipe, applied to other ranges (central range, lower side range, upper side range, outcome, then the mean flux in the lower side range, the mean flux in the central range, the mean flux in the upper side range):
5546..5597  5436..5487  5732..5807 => 1.0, 7.89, 8.44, 9.9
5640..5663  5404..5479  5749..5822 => 0.2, 7.81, 9.06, 9.97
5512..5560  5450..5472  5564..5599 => -3.0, 7.85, 8.56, 8.17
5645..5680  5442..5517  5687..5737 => -0.2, 7.94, 9.06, 9.29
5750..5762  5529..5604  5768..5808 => -0.1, 8.42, 9.81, 9.99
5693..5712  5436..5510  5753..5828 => 0.7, 7.99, 9.09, 10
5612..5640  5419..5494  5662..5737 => 0.5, 7.96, 8.69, 9.22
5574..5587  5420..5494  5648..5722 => 0.0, 7.94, 8.54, 9.09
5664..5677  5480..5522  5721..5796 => 0.2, 8.08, 9.08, 9.79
